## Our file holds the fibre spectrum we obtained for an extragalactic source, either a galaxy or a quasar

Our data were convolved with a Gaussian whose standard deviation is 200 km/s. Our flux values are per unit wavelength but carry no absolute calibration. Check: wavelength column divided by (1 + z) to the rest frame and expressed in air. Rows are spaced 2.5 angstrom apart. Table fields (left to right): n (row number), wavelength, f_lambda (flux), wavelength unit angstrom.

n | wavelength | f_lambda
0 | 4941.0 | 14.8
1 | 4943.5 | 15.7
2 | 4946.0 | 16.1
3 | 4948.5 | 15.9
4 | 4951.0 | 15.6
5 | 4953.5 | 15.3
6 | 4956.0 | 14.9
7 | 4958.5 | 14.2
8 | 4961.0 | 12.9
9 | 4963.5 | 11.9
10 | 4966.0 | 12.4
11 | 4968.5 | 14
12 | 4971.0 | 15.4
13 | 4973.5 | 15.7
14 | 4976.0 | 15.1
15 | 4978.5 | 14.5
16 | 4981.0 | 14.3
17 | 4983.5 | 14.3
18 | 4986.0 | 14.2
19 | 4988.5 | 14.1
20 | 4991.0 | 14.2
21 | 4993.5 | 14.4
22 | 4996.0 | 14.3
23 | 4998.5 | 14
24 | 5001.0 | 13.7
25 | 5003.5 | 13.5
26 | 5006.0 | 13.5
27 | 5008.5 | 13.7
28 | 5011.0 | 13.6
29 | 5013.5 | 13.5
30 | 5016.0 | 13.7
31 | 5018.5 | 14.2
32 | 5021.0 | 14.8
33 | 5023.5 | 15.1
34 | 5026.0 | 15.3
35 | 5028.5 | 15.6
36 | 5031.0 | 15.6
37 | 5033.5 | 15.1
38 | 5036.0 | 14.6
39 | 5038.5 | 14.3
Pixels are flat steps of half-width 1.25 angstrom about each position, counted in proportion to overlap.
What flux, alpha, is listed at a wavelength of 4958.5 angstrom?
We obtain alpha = 14.2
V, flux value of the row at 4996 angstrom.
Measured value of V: 14.3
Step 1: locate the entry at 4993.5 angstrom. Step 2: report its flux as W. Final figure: 14.4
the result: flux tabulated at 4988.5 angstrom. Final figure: 14.1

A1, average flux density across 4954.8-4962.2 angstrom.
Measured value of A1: 14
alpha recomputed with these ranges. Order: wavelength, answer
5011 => 13.6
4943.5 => 15.7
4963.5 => 11.9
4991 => 14.2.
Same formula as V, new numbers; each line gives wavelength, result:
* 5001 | 13.7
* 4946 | 16.1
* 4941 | 14.8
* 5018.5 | 14.2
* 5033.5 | 15.1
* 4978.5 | 14.5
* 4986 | 14.2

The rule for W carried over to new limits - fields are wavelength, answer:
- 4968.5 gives 14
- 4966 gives 12.4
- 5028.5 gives 15.6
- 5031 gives 15.6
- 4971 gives 15.4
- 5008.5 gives 13.7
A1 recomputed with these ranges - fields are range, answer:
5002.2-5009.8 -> 13.6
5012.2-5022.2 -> 14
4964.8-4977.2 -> 14.5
